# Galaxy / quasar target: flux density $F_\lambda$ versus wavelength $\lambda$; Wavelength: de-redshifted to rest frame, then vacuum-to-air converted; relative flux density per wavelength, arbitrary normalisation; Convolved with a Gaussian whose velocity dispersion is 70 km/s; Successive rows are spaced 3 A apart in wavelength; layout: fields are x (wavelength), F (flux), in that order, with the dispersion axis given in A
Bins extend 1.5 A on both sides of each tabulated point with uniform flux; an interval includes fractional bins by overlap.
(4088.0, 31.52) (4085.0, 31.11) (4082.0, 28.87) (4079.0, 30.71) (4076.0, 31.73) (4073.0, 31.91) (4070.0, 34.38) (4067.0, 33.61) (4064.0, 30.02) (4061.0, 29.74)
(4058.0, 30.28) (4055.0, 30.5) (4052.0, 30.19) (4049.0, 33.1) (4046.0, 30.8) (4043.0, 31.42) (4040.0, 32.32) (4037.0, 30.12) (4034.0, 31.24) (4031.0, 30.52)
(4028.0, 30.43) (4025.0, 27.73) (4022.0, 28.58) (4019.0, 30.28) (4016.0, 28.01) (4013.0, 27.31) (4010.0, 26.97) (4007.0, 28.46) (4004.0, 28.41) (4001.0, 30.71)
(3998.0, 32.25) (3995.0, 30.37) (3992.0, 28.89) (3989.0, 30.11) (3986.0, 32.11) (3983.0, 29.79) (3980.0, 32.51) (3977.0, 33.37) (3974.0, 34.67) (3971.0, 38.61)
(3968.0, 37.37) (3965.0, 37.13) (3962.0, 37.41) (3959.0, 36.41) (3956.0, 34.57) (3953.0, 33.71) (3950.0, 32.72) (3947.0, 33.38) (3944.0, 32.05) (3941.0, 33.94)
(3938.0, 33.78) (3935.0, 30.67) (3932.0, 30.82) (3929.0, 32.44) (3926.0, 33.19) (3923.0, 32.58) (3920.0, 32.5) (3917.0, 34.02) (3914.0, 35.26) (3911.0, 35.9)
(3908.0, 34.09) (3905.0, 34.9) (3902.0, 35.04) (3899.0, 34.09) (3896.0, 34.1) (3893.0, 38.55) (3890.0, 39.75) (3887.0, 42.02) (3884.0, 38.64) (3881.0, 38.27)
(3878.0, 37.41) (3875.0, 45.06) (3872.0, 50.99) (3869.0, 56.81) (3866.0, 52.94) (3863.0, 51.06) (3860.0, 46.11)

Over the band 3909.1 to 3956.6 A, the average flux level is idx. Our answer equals 33.2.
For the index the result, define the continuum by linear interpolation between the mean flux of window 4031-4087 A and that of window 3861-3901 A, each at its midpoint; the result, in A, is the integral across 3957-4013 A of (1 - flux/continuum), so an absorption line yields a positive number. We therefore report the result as 5.8 A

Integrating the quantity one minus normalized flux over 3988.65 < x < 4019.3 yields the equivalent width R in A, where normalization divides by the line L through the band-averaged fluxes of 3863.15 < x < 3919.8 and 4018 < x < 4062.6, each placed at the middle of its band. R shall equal 3.4 A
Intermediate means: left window 40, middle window 29.2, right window 30.5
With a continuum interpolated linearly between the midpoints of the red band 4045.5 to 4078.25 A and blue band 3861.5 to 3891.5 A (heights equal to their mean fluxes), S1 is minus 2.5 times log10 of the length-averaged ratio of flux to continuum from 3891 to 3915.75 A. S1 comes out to 0.221 mag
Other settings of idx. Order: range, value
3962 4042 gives 31.2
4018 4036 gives 29.8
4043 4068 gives 31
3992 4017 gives 29.1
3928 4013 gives 32.5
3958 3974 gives 37.2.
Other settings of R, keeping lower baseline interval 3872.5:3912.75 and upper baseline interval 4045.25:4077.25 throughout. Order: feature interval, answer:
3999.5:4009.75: 1.4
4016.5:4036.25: 1.9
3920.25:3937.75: 2.1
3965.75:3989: 0.5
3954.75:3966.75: -0.4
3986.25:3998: 1.3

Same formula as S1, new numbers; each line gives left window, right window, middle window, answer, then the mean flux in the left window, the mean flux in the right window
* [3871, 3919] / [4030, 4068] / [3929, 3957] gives 0.09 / 37.8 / 31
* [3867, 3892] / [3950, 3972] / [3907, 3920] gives 0.17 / 43.7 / 36.2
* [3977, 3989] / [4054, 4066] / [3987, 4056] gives 0.03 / 31.5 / 30.3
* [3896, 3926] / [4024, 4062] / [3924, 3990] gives -0.02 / 34.2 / 30.7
